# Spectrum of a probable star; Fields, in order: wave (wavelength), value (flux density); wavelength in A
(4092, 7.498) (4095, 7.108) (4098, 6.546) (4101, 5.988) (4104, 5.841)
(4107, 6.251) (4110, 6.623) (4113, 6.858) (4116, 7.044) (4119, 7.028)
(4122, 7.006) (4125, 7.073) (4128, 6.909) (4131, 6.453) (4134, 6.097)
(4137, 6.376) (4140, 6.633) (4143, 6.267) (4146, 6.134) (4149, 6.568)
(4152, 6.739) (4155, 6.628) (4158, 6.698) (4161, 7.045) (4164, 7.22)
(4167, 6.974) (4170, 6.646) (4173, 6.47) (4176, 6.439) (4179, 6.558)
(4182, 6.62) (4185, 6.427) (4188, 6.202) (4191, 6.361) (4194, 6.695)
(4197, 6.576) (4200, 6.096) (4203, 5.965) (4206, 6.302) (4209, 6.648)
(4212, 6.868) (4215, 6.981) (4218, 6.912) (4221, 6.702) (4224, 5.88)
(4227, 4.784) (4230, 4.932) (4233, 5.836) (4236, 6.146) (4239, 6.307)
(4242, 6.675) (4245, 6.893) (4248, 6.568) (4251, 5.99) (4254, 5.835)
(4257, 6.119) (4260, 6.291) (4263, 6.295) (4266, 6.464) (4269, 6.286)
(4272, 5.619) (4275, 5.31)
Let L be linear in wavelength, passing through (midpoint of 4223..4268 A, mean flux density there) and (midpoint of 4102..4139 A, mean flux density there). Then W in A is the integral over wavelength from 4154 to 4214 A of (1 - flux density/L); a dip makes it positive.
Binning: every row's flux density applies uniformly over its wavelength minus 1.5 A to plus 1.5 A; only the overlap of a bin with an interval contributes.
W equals -2.2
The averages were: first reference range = 6.62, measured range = 6.57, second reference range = 6.07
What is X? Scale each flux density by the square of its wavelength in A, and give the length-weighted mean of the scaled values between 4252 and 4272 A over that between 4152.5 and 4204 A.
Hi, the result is 1.0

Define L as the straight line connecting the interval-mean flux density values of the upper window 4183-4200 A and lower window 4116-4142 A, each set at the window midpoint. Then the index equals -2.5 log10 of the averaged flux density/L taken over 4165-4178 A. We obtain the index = -0.02 mag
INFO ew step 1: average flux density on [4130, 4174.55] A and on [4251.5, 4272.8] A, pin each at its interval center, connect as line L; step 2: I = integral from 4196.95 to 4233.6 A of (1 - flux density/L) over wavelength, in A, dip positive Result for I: 0.9 A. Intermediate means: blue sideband 6.6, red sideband 6.14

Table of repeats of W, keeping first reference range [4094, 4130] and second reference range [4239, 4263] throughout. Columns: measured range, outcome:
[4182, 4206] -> 0.48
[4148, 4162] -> -0.34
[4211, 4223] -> -0.76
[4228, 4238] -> 1.17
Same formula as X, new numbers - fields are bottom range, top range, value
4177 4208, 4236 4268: 1.02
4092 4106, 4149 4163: 1.07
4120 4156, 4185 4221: 1.02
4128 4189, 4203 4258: 0.98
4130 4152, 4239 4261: 1.05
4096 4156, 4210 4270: 1.01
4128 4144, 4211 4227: 1.05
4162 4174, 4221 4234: 0.82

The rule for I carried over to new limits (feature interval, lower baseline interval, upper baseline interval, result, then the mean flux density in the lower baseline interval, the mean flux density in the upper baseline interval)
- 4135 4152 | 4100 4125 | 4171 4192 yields 0.3 A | 6.62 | 6.45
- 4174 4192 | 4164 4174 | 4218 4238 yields 0.3 A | 6.79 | 5.82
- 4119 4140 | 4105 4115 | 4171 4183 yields -0.4 A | 6.56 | 6.52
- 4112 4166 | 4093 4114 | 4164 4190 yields -1.5 A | 6.47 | 6.58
